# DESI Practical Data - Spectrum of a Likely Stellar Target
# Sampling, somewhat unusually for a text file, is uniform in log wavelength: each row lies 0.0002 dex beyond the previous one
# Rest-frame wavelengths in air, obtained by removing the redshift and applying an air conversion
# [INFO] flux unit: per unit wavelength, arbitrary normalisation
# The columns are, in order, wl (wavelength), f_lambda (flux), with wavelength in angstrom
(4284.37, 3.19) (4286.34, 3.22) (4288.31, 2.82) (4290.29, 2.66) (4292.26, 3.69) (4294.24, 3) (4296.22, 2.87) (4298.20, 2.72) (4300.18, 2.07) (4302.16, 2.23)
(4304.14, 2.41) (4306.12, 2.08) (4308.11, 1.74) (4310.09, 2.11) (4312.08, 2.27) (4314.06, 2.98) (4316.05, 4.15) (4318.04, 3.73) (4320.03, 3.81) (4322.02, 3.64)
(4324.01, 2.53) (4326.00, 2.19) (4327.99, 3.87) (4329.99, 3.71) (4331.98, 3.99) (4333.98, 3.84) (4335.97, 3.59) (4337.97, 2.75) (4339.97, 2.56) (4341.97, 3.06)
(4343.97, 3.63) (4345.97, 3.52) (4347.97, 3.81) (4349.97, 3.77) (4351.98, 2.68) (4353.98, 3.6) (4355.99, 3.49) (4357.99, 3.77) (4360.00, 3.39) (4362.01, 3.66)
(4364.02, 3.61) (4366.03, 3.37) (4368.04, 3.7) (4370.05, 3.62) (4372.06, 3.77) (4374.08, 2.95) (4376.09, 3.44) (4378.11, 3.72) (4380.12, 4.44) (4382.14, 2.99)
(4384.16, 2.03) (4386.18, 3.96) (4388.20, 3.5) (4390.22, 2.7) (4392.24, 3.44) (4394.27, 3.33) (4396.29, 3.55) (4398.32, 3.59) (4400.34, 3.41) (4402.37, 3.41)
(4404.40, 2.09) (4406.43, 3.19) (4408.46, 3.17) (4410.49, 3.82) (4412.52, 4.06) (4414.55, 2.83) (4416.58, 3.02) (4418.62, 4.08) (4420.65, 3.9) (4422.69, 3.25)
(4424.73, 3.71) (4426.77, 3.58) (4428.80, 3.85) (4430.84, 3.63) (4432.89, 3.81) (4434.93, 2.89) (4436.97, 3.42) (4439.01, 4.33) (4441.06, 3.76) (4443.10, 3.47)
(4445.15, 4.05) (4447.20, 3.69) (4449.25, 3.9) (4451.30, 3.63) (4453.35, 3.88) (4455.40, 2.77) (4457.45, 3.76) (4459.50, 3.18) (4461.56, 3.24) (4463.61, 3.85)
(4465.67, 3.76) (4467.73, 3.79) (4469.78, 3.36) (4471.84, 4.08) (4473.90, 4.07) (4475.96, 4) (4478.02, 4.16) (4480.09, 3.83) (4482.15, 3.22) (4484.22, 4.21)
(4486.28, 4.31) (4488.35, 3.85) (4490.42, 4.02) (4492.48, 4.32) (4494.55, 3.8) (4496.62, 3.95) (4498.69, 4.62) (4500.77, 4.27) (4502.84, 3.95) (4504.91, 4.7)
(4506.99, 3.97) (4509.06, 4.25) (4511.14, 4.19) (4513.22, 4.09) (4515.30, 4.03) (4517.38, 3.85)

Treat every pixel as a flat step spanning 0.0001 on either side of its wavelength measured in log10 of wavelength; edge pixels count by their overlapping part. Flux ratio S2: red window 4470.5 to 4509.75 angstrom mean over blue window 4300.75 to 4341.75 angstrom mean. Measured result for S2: 1.36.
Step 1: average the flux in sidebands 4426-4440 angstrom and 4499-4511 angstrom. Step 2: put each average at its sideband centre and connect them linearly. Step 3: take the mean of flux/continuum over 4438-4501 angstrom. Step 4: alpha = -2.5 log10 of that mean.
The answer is 0.03 mag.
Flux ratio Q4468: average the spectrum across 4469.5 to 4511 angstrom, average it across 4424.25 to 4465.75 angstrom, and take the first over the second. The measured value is 1.1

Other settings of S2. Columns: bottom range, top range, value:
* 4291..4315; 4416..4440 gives 1.44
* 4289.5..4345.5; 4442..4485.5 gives 1.24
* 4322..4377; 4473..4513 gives 1.20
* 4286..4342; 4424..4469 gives 1.22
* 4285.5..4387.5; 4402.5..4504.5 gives 1.16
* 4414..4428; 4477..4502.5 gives 1.15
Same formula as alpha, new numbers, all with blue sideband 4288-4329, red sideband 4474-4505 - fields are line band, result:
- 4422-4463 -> 0.04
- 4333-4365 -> -0.10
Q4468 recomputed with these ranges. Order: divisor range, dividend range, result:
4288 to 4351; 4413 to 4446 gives 1.18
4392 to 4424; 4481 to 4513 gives 1.21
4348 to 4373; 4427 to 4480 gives 1.04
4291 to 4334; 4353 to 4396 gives 1.17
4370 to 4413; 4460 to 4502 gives 1.17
